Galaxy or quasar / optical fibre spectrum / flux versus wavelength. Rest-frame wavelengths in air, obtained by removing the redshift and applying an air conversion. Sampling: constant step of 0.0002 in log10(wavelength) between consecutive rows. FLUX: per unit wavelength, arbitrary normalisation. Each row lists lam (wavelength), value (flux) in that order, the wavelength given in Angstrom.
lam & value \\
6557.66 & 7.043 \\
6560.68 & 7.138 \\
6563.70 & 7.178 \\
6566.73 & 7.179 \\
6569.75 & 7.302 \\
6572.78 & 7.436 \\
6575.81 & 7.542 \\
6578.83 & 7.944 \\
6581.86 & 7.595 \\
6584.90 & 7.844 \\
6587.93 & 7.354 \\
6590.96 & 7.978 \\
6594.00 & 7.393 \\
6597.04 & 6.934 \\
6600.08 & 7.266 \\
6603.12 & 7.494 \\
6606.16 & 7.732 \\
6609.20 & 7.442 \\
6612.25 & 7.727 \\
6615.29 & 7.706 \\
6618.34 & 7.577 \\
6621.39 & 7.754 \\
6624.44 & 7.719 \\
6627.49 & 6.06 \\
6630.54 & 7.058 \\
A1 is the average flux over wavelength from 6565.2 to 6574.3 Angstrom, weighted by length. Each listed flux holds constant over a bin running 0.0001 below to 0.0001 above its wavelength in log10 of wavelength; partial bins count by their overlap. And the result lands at 7.3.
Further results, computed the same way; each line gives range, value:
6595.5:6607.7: 7.36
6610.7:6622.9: 7.69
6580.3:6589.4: 7.6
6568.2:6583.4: 7.56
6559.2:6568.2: 7.16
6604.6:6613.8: 7.64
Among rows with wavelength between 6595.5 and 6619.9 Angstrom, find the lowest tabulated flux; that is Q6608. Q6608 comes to 6.934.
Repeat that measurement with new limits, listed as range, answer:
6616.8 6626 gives 7.577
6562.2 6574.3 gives 7.178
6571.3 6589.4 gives 7.354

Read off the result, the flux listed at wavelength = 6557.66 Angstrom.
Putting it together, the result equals 7.043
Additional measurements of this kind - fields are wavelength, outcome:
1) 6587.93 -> 7.354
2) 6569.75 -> 7.302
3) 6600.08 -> 7.266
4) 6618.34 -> 7.577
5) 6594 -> 7.393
